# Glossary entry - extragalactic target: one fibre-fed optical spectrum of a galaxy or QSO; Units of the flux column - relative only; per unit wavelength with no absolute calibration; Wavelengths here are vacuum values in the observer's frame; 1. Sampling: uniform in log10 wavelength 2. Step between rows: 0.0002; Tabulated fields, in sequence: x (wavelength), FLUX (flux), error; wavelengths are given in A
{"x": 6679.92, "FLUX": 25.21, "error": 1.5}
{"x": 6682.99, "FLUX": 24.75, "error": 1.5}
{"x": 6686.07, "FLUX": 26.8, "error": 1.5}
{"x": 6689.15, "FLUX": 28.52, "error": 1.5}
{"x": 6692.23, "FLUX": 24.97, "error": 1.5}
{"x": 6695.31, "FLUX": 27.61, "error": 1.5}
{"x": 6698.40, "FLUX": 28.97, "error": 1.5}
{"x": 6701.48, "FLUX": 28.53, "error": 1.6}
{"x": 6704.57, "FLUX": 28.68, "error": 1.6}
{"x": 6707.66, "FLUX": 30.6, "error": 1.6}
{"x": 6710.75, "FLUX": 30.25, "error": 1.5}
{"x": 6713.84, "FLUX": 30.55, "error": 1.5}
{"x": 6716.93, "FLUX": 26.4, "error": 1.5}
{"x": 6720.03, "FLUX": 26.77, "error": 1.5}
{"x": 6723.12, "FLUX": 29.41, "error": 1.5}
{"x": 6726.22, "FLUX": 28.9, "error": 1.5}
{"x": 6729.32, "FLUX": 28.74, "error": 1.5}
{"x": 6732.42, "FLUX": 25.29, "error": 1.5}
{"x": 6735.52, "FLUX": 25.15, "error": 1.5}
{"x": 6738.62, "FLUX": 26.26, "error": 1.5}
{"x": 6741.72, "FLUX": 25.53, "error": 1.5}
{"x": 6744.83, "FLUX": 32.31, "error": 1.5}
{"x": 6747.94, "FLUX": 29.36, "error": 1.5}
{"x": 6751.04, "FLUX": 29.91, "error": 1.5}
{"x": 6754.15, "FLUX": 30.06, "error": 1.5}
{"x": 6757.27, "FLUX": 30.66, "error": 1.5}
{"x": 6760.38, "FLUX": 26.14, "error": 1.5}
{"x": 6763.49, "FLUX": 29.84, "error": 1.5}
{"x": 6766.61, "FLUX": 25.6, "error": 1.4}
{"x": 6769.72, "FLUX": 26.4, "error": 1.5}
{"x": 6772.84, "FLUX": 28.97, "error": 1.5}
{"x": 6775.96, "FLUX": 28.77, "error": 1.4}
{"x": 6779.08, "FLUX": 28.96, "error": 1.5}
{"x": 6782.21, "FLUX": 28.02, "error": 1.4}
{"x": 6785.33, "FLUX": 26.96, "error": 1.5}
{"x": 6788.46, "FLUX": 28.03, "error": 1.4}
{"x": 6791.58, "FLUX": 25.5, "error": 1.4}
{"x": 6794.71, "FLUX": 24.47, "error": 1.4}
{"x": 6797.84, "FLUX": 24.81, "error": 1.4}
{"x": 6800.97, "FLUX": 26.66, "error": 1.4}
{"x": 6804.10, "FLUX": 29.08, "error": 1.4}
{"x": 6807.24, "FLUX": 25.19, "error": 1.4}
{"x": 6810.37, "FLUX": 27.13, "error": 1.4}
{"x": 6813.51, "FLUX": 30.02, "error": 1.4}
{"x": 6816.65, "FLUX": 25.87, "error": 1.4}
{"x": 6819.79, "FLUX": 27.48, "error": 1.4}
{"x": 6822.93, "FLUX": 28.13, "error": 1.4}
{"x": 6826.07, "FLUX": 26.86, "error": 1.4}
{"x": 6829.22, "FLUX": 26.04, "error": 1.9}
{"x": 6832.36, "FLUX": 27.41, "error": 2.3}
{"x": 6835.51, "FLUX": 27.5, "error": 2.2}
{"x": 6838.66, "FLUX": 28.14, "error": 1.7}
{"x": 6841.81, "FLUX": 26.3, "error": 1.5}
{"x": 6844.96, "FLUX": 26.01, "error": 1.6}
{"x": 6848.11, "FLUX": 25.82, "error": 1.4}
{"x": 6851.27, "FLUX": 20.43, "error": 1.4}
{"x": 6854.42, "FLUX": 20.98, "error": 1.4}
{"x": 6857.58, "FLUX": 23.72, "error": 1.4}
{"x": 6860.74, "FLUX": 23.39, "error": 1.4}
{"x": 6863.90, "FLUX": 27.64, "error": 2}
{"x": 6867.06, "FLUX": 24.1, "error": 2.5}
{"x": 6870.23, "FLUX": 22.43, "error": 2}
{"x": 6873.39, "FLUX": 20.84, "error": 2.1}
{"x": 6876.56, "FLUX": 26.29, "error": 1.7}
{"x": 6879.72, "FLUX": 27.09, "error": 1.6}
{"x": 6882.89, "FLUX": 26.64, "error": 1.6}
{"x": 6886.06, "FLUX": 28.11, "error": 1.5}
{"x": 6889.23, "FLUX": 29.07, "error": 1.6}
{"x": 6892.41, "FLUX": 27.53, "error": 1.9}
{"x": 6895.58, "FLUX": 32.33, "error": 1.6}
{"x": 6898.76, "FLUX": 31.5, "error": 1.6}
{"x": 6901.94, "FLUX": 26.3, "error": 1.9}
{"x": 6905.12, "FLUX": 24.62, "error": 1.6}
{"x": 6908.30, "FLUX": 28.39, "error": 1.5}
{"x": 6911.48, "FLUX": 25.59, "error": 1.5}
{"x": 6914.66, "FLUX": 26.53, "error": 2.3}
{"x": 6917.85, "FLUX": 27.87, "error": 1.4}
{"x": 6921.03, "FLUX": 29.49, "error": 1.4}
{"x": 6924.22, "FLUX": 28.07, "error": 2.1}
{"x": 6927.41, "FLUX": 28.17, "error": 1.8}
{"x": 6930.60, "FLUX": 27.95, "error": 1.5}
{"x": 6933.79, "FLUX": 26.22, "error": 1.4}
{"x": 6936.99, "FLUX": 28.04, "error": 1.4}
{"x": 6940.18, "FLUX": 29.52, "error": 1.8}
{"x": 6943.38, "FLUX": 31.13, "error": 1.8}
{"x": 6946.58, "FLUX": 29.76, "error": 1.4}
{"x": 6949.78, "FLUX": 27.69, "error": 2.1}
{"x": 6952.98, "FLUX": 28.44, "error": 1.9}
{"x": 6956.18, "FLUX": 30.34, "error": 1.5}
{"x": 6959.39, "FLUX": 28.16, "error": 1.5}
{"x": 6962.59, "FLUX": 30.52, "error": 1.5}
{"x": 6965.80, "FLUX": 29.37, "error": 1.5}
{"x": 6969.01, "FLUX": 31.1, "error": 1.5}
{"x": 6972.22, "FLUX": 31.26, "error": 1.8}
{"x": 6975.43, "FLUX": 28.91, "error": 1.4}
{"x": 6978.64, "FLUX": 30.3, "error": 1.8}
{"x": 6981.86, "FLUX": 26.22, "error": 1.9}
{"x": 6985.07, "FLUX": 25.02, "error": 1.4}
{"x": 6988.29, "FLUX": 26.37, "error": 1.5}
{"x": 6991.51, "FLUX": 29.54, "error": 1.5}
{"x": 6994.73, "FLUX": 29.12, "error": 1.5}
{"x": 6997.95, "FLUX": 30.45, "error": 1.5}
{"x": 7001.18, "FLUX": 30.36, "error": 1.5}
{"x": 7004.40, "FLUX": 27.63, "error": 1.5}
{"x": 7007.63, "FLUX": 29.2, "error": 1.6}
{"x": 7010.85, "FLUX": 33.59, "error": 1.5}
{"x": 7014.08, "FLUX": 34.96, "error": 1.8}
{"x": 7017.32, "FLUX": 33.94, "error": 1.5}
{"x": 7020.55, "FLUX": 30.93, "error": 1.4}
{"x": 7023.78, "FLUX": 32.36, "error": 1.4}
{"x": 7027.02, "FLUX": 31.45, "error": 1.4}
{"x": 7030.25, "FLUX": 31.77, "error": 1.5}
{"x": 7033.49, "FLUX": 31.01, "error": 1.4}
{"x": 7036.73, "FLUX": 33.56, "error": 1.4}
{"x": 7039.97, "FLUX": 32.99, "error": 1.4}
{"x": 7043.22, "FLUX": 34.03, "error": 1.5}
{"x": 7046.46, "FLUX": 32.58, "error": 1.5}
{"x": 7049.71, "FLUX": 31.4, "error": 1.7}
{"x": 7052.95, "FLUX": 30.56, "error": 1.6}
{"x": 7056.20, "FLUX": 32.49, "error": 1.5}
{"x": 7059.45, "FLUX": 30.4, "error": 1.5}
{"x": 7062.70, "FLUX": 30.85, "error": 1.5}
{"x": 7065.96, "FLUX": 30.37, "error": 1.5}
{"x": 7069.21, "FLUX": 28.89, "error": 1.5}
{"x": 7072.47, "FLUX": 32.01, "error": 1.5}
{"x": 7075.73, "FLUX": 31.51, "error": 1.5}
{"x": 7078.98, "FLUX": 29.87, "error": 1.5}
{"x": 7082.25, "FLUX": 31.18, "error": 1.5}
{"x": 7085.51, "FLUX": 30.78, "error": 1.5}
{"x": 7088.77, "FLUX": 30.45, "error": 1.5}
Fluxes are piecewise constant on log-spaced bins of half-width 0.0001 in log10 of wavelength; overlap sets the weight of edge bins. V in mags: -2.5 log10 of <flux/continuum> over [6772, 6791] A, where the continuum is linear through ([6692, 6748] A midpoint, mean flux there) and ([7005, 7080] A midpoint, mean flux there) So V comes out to 0.03 mag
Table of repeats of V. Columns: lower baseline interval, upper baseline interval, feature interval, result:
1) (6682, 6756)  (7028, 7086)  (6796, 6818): 0.080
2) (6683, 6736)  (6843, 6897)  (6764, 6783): -0.037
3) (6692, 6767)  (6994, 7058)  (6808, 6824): 0.067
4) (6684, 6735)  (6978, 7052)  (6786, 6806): 0.096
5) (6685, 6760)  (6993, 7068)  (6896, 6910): 0.080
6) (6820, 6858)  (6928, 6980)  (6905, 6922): 0.032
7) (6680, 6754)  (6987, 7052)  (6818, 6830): 0.078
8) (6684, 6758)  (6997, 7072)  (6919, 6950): 0.069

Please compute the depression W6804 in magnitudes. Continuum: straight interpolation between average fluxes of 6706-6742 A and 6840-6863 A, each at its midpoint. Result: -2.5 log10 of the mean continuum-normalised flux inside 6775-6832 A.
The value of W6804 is -0.07 mag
